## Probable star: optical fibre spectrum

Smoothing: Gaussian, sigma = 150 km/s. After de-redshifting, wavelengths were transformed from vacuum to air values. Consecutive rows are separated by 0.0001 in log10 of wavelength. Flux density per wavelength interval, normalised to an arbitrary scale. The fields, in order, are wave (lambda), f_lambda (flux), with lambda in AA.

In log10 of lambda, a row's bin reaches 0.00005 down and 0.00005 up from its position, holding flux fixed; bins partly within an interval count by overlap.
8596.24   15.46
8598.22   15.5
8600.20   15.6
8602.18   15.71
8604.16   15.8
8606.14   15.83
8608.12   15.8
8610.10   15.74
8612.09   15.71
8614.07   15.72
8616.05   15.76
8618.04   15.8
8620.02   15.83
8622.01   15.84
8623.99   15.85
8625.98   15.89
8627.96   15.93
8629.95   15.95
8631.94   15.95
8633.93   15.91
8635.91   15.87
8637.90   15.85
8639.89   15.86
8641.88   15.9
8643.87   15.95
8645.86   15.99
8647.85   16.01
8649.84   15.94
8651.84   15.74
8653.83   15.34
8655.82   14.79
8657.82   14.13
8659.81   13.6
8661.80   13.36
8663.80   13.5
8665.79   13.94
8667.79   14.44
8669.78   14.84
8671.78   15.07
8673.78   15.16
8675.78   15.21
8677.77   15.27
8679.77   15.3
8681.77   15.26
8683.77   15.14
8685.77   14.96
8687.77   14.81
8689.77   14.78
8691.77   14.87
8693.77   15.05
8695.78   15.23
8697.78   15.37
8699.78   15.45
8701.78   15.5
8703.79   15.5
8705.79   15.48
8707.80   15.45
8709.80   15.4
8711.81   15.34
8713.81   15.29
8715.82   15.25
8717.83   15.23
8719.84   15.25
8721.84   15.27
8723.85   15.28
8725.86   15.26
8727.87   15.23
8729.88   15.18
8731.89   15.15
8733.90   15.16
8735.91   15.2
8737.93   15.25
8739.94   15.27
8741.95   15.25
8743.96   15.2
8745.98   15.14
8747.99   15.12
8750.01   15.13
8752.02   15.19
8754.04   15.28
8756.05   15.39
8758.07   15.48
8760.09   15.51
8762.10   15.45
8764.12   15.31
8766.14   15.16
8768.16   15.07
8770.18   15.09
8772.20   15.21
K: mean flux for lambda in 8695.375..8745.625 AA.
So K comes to 15.3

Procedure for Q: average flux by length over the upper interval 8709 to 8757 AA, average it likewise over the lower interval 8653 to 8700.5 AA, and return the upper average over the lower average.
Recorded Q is 1.0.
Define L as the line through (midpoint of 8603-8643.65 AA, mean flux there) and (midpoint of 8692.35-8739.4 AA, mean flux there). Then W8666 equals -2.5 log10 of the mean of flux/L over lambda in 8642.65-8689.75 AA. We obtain 0.046 mag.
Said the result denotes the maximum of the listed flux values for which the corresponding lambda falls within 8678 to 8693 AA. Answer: 15.3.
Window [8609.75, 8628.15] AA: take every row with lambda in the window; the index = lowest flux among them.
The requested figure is 15.71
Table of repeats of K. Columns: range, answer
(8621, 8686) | 15.3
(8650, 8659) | 15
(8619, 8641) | 15.9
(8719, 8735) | 15.2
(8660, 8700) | 14.8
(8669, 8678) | 15.1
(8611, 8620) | 15.8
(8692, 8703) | 15.3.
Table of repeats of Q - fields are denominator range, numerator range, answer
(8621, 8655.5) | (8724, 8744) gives 0.96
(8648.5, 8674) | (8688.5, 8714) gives 1.05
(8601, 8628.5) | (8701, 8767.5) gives 0.97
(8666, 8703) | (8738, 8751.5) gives 1.01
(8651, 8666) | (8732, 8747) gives 1.06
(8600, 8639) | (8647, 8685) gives 0.94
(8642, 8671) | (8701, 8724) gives 1.03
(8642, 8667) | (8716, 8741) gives 1.02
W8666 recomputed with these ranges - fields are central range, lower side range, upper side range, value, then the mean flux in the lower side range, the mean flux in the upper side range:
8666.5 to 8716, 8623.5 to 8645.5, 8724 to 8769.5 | 0.03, 15.9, 15.2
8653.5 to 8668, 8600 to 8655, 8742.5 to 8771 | 0.12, 15.8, 15.3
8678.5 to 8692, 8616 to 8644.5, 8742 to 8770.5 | 0.04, 15.9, 15.3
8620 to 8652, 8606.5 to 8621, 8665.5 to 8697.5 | -0.03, 15.8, 15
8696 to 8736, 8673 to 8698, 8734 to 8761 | -0.01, 15.1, 15.3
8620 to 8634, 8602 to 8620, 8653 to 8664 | -0.05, 15.8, 14.1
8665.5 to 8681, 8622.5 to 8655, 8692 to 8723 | 0.05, 15.9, 15.3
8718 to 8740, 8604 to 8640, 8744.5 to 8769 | 0.01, 15.8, 15.3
